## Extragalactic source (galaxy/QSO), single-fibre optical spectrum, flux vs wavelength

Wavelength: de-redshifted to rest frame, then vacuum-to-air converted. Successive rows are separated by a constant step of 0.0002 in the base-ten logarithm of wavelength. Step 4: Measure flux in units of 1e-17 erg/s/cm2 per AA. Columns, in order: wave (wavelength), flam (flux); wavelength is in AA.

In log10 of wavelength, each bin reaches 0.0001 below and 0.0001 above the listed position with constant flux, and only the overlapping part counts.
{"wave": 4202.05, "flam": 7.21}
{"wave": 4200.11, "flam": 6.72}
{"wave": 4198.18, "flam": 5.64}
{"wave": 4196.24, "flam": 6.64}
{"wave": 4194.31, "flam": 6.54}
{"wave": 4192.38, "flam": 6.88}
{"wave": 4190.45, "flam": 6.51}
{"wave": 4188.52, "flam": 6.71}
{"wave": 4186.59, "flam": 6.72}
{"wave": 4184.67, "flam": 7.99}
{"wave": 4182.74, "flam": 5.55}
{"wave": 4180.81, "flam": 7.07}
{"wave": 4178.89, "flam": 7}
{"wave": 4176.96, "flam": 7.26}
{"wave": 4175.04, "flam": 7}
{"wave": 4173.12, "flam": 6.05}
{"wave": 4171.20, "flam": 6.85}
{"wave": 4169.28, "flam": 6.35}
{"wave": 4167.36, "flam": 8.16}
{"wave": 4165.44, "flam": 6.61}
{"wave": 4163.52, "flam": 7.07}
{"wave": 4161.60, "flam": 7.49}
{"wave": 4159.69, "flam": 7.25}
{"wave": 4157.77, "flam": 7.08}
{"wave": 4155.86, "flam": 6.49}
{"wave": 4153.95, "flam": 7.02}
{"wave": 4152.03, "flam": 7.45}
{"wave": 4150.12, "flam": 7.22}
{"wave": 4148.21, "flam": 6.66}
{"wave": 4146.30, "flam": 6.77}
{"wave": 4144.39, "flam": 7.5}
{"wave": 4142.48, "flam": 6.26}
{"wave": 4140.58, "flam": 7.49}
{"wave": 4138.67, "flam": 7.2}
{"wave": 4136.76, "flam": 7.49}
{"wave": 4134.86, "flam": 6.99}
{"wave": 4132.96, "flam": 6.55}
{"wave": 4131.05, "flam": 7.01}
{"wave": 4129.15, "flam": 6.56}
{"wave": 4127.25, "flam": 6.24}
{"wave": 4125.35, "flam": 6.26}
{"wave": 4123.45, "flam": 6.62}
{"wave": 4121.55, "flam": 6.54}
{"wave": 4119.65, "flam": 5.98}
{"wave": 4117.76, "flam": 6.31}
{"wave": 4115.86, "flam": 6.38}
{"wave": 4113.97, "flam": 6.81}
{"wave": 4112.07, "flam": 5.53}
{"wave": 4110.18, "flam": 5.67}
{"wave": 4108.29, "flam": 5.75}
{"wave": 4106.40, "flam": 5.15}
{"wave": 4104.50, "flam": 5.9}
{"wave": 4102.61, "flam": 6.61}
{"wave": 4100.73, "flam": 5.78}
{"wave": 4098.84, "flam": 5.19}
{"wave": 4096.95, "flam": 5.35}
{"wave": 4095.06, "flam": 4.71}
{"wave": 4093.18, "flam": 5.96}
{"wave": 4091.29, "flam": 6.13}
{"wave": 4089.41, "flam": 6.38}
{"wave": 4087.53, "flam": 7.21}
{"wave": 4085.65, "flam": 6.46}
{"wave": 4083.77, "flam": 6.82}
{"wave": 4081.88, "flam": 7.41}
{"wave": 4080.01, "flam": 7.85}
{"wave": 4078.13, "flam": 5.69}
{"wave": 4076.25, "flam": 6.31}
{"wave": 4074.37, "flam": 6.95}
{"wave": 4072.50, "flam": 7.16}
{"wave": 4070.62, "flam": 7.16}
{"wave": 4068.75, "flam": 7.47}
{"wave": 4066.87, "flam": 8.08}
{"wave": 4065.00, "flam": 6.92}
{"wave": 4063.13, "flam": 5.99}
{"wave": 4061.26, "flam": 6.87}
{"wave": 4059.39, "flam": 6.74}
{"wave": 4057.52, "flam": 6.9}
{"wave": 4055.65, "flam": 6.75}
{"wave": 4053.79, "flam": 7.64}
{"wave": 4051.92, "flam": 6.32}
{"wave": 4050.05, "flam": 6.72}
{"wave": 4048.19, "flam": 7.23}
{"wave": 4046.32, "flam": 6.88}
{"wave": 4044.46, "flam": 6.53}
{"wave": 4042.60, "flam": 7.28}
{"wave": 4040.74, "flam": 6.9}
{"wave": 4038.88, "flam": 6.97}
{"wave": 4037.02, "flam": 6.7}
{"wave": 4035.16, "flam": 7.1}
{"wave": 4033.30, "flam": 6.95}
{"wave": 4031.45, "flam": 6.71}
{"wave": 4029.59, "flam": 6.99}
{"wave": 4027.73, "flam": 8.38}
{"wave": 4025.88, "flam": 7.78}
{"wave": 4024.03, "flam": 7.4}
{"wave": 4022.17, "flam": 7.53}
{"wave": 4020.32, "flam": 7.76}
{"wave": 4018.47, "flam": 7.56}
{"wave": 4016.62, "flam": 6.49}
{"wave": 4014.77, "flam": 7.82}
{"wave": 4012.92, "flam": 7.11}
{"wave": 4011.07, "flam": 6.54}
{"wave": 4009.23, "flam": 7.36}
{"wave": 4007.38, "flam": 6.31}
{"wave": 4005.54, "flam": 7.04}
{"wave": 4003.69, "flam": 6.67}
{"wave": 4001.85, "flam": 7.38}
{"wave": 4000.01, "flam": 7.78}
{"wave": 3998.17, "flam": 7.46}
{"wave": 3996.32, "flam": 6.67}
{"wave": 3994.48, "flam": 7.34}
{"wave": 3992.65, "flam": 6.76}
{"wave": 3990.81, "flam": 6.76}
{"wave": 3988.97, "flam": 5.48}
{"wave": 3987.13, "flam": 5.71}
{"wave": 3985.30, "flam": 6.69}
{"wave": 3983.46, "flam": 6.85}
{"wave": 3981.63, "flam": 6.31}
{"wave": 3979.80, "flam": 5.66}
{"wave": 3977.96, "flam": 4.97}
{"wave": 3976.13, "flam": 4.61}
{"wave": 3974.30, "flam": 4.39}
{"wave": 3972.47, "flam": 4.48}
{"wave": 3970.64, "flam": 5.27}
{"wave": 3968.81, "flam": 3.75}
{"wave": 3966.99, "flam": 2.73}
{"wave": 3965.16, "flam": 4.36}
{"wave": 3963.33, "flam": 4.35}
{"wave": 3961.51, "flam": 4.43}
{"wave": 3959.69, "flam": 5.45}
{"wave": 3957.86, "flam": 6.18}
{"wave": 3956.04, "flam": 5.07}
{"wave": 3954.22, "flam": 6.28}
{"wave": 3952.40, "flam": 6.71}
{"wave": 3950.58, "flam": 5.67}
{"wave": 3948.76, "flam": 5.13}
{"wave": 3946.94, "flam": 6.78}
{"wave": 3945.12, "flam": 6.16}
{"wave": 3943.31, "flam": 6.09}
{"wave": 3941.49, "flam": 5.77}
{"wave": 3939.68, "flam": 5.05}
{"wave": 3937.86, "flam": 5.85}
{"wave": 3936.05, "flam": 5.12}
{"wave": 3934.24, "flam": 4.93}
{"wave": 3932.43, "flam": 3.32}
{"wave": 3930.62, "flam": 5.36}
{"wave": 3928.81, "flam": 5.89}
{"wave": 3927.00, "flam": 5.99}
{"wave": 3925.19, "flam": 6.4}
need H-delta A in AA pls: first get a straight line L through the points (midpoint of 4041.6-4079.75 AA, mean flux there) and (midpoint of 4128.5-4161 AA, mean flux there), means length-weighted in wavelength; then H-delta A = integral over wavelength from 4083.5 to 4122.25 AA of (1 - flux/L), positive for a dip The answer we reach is 5.2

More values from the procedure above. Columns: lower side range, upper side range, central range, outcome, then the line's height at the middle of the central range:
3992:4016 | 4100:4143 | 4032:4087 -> -1.3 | 6.77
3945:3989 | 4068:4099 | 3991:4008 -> -4.2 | 5.65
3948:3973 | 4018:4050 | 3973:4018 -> -3.3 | 6.04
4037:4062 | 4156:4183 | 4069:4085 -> -0.1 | 6.9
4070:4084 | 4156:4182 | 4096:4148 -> 4.3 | 6.95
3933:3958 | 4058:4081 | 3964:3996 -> 3.4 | 6.06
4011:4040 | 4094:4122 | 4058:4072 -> -1.0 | 6.57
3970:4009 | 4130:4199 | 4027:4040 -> -1.4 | 6.41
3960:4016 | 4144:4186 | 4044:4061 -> -1.4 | 6.34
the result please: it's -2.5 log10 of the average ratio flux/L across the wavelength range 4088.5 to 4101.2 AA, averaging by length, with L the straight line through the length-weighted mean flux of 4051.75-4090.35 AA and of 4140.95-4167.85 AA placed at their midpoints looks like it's 0.230 mag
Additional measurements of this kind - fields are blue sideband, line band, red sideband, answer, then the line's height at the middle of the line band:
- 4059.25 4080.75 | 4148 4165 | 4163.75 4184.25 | -0.037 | 6.85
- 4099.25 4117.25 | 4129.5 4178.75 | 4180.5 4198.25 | -0.108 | 6.34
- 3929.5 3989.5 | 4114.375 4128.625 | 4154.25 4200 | 0.013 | 6.43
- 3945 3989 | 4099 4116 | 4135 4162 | 0.136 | 6.69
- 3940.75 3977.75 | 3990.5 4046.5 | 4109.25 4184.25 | -0.248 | 5.68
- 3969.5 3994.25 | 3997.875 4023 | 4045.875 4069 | -0.165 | 6.18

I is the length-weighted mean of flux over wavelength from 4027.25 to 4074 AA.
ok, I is 7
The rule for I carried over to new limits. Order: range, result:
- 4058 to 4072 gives 7.03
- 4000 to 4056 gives 7.11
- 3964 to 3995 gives 5.39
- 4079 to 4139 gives 6.33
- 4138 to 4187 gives 6.99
